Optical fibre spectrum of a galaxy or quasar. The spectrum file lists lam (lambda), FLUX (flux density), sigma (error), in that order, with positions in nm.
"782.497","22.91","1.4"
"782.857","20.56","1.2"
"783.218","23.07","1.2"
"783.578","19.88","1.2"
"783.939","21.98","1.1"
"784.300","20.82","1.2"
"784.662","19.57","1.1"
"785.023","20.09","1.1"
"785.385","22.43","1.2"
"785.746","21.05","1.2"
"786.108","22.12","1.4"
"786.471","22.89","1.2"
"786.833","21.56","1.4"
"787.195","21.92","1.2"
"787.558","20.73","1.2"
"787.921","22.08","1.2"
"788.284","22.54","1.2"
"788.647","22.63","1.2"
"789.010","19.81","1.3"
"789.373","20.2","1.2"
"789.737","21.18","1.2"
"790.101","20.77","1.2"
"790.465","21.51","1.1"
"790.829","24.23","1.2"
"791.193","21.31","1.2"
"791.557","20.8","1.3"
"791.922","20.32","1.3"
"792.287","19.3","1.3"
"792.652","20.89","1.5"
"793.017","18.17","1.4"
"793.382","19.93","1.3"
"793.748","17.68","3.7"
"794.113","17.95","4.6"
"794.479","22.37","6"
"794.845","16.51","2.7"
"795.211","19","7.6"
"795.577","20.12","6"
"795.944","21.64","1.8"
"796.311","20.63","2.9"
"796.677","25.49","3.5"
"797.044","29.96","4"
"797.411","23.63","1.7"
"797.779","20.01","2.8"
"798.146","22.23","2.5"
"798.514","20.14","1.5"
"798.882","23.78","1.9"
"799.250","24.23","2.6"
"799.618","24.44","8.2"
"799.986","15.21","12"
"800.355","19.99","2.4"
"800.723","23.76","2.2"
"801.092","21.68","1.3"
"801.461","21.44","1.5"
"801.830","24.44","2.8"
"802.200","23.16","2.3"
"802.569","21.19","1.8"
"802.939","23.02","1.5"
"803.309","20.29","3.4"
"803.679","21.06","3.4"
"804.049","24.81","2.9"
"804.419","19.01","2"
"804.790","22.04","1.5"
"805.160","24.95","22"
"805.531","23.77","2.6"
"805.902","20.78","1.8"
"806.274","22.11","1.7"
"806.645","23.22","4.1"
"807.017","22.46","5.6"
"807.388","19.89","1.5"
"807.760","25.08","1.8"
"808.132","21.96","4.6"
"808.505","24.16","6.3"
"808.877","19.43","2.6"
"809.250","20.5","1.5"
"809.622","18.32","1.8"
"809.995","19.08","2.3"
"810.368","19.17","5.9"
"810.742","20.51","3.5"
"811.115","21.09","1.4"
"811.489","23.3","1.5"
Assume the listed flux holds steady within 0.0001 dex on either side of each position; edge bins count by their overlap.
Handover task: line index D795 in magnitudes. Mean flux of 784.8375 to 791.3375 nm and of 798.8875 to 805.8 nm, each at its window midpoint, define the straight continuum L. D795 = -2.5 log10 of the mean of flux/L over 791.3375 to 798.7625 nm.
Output 0.05 mag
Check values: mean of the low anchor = 21.6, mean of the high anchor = 22.2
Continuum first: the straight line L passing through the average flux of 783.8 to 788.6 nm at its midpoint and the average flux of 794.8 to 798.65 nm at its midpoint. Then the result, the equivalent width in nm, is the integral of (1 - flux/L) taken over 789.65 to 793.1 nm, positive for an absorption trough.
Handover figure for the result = 0.13 nm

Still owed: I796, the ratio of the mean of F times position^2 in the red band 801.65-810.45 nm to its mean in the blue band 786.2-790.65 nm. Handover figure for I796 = 1.06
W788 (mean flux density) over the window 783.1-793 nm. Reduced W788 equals 21.3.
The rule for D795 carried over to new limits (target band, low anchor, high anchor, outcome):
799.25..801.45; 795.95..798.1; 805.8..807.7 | 0.085 mag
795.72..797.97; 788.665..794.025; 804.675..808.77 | -0.108 mag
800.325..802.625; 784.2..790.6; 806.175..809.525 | -0.033 mag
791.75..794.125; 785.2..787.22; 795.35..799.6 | 0.171 mag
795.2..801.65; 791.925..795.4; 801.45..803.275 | -0.059 mag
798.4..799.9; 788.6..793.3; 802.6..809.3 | -0.061 mag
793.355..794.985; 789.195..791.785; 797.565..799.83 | 0.160 mag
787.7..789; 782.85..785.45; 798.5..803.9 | -0.039 mag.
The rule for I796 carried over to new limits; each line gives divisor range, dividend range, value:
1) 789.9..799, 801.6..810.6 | 1.06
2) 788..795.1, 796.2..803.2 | 1.13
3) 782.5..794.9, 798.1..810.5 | 1.08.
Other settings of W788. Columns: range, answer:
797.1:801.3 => 22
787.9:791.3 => 21.6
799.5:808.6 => 22.1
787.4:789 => 21.8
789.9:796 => 20.1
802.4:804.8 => 21.6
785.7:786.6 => 22.1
